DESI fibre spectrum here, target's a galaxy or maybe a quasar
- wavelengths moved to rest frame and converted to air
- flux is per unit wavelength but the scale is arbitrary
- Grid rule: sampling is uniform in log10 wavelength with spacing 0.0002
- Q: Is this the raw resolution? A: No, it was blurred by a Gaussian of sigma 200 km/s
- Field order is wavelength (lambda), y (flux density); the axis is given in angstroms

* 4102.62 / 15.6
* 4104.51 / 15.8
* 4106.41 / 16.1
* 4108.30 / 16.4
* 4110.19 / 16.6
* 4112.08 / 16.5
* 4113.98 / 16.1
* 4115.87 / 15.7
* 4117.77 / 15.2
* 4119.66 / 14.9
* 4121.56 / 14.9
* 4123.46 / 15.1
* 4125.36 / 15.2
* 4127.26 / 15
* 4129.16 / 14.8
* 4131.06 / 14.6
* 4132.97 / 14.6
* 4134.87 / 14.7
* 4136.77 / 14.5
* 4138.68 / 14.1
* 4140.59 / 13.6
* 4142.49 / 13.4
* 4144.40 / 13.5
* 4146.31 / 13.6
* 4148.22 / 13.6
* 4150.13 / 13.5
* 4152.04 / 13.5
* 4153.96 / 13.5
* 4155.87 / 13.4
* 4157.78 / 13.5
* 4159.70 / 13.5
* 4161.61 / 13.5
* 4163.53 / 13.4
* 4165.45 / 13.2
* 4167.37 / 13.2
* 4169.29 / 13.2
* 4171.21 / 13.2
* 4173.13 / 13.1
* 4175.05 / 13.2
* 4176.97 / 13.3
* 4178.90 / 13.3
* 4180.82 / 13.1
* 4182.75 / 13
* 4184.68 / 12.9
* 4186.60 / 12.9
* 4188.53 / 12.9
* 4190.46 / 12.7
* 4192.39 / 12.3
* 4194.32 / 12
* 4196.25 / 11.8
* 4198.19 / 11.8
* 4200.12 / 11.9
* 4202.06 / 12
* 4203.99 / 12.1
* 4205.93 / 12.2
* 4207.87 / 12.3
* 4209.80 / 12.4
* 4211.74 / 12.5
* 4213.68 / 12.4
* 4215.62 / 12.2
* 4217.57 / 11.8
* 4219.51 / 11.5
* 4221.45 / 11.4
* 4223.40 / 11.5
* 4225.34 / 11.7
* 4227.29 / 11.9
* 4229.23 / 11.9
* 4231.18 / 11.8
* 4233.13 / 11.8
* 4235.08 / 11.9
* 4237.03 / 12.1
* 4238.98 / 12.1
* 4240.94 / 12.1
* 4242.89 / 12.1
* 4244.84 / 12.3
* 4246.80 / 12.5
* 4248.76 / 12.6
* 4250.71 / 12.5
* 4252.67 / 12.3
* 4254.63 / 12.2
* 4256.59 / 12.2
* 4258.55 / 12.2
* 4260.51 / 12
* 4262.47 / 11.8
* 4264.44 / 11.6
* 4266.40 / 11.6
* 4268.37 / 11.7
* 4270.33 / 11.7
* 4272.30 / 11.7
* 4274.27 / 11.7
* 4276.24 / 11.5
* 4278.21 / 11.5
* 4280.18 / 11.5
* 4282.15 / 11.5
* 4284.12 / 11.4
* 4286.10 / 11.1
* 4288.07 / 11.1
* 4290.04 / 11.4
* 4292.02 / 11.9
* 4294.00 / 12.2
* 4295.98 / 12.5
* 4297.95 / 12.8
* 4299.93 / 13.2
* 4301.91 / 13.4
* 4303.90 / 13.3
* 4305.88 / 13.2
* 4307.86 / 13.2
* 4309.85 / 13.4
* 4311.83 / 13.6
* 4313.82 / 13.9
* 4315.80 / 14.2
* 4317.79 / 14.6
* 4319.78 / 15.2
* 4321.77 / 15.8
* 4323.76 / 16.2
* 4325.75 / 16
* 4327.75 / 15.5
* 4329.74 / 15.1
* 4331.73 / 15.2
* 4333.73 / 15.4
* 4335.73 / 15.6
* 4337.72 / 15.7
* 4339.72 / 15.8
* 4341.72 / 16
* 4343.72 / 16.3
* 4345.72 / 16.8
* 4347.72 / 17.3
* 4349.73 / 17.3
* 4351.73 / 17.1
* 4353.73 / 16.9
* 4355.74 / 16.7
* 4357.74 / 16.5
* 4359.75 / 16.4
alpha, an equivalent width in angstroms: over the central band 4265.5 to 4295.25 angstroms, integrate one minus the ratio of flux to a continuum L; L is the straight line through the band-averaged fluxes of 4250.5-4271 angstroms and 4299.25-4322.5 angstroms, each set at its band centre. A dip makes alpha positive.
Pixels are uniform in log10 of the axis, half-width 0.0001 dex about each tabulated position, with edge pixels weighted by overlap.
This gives 2.7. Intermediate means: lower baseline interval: 12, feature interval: 11.6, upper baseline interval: 13.9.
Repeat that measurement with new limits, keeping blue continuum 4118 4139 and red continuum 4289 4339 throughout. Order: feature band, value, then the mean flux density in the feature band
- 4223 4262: 6.20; 12.1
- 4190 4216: 4.20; 12.2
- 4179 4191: 1.35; 13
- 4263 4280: 3.15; 11.6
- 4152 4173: 1.89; 13.4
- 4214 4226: 2.27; 11.7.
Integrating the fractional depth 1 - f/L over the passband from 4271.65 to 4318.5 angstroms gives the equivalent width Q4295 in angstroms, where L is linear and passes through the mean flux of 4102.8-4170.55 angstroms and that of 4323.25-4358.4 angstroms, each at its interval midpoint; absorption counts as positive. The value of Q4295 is 9.8 angstroms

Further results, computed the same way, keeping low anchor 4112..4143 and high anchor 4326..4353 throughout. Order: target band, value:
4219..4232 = 3.2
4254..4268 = 3.3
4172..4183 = 1.4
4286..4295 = 2.4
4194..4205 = 2.4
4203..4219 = 3.3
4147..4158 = 1.1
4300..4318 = 2.6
